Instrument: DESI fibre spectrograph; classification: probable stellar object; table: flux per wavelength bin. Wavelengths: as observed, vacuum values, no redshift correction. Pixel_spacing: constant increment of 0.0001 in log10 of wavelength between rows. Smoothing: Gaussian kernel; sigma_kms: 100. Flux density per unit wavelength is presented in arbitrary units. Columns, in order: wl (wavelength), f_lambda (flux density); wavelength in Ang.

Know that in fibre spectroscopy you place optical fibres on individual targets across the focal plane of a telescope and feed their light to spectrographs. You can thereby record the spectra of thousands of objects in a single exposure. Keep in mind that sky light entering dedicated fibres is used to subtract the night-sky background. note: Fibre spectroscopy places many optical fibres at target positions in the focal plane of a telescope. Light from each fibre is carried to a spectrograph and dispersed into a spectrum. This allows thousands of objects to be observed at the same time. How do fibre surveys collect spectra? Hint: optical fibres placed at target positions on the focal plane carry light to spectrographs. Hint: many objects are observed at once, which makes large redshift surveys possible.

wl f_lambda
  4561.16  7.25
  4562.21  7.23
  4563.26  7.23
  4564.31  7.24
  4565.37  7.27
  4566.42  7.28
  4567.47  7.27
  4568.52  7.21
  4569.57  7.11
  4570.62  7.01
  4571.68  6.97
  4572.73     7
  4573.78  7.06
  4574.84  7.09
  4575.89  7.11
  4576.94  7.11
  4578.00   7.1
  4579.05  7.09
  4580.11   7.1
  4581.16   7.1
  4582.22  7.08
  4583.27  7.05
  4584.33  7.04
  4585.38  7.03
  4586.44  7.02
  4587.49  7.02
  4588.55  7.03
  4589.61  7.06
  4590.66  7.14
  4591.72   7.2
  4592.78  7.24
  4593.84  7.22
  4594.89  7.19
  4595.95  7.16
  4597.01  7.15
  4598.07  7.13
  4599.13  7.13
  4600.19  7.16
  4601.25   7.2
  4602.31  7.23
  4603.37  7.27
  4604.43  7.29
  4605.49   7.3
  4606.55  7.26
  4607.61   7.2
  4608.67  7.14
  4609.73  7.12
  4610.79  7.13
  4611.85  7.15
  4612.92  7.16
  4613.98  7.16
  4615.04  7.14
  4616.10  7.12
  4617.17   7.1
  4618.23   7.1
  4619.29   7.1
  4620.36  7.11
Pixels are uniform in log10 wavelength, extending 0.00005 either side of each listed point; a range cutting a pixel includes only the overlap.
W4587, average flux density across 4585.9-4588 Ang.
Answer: 7.03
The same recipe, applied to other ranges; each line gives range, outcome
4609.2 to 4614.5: 7.14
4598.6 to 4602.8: 7.18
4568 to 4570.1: 7.17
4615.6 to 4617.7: 7.09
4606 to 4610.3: 7.19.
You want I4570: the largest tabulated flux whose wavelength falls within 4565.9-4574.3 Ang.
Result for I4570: 7.28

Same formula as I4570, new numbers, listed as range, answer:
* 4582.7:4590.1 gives 7.06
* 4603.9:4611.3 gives 7.3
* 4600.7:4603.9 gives 7.27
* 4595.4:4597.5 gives 7.16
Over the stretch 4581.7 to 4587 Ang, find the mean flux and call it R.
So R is 7.06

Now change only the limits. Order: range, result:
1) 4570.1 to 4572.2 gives 6.97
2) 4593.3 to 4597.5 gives 7.18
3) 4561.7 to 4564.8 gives 7.24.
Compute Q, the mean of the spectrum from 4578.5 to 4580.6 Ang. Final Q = 7.09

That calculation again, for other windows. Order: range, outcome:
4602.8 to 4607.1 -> 7.28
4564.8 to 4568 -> 7.26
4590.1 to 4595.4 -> 7.21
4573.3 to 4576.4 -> 7.08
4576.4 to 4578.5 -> 7.1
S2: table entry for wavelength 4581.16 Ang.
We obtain 7.1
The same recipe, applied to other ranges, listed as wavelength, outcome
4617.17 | 7.1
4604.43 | 7.29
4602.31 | 7.23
